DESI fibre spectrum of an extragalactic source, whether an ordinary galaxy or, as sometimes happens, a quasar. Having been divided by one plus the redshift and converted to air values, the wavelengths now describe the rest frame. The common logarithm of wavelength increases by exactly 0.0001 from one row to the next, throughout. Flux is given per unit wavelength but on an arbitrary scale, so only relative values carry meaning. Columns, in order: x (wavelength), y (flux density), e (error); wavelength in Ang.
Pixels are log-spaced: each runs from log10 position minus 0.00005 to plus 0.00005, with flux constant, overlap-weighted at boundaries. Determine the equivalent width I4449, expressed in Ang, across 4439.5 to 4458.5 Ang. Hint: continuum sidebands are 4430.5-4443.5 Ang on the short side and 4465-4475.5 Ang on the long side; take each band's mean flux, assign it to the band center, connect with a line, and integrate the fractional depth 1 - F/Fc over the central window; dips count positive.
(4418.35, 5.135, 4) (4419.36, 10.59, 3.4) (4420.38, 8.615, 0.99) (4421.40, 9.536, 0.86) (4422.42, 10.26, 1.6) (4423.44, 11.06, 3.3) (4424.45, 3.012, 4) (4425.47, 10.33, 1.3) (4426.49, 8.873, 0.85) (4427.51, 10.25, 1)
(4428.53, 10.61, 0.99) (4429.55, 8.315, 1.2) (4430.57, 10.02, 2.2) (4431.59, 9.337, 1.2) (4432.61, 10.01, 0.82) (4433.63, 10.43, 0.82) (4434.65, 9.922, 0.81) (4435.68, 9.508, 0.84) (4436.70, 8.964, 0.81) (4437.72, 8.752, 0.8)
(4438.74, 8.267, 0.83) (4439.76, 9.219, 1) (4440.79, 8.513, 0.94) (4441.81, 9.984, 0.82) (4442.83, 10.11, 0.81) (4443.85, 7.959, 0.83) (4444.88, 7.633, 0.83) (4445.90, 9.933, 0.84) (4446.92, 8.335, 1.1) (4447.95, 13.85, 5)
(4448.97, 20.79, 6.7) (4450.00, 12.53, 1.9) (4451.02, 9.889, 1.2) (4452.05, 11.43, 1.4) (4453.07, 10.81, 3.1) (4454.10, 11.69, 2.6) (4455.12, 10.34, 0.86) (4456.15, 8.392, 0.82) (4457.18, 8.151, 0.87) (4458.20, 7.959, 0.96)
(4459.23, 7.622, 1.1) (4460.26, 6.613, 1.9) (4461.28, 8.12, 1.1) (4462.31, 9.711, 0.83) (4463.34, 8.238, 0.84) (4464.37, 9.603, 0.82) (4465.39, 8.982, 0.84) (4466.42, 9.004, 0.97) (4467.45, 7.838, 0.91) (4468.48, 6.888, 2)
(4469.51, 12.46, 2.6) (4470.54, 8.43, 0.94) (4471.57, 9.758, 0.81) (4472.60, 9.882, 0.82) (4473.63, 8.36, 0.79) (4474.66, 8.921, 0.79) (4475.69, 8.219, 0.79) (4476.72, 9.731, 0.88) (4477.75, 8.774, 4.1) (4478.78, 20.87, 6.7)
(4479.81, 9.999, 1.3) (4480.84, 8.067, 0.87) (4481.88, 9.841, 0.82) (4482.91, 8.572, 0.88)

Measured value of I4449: -2.4 Ang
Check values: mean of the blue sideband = 9.43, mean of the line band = 10.4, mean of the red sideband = 9.02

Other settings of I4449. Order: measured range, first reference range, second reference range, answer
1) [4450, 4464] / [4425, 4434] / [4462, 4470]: 0.0 Ang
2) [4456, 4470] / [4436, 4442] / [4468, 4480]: 1.8 Ang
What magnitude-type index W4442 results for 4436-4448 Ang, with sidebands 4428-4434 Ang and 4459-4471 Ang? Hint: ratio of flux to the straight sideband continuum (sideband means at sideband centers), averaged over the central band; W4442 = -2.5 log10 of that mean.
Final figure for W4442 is 0.03 mag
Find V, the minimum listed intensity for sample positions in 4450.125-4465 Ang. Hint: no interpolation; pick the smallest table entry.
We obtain 6.613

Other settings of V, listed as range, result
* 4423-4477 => 3.012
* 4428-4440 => 8.267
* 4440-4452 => 7.633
